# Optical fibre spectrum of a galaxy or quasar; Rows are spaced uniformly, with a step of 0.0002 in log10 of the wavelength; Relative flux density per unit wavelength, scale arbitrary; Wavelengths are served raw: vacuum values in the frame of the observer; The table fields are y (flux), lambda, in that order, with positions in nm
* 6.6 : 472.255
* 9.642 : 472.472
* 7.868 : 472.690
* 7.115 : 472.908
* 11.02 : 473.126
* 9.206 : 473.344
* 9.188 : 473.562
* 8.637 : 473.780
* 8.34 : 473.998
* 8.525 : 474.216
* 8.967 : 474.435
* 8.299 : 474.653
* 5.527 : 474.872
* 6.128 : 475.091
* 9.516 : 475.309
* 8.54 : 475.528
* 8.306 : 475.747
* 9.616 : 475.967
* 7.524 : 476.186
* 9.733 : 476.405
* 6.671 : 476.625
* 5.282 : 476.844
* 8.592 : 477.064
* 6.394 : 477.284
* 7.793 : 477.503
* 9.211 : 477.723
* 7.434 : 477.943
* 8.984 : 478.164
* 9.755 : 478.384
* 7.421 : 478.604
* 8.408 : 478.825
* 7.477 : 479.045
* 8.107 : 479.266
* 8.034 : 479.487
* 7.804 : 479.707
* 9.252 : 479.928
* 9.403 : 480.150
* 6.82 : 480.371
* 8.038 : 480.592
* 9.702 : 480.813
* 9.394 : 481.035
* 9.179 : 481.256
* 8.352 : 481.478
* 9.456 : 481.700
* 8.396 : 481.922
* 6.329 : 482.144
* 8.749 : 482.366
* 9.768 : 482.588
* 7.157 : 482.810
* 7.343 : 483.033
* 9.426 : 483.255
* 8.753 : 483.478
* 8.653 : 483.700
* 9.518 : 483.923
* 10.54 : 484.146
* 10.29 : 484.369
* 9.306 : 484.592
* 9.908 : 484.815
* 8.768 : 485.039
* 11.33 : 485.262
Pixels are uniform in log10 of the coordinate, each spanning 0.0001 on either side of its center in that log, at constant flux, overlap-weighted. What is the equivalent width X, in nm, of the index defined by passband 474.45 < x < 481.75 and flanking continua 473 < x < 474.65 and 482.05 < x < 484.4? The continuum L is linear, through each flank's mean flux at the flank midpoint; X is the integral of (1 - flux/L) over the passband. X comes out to 0.59 nm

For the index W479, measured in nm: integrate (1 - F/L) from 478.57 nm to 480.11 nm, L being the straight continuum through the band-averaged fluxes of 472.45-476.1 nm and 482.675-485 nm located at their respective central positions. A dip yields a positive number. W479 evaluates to 0.11 nm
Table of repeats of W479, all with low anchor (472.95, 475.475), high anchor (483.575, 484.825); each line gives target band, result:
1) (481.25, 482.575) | 0.13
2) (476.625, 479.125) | 0.30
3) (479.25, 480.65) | 0.14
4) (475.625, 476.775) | 0.06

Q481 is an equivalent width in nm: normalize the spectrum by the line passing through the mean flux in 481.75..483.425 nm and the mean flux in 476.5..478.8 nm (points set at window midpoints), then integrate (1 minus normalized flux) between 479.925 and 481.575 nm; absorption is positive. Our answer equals -0.14 nm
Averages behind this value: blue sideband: 7.79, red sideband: 8.23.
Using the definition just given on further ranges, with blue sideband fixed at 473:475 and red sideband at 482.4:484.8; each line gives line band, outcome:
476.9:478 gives 0.13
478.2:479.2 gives 0.06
